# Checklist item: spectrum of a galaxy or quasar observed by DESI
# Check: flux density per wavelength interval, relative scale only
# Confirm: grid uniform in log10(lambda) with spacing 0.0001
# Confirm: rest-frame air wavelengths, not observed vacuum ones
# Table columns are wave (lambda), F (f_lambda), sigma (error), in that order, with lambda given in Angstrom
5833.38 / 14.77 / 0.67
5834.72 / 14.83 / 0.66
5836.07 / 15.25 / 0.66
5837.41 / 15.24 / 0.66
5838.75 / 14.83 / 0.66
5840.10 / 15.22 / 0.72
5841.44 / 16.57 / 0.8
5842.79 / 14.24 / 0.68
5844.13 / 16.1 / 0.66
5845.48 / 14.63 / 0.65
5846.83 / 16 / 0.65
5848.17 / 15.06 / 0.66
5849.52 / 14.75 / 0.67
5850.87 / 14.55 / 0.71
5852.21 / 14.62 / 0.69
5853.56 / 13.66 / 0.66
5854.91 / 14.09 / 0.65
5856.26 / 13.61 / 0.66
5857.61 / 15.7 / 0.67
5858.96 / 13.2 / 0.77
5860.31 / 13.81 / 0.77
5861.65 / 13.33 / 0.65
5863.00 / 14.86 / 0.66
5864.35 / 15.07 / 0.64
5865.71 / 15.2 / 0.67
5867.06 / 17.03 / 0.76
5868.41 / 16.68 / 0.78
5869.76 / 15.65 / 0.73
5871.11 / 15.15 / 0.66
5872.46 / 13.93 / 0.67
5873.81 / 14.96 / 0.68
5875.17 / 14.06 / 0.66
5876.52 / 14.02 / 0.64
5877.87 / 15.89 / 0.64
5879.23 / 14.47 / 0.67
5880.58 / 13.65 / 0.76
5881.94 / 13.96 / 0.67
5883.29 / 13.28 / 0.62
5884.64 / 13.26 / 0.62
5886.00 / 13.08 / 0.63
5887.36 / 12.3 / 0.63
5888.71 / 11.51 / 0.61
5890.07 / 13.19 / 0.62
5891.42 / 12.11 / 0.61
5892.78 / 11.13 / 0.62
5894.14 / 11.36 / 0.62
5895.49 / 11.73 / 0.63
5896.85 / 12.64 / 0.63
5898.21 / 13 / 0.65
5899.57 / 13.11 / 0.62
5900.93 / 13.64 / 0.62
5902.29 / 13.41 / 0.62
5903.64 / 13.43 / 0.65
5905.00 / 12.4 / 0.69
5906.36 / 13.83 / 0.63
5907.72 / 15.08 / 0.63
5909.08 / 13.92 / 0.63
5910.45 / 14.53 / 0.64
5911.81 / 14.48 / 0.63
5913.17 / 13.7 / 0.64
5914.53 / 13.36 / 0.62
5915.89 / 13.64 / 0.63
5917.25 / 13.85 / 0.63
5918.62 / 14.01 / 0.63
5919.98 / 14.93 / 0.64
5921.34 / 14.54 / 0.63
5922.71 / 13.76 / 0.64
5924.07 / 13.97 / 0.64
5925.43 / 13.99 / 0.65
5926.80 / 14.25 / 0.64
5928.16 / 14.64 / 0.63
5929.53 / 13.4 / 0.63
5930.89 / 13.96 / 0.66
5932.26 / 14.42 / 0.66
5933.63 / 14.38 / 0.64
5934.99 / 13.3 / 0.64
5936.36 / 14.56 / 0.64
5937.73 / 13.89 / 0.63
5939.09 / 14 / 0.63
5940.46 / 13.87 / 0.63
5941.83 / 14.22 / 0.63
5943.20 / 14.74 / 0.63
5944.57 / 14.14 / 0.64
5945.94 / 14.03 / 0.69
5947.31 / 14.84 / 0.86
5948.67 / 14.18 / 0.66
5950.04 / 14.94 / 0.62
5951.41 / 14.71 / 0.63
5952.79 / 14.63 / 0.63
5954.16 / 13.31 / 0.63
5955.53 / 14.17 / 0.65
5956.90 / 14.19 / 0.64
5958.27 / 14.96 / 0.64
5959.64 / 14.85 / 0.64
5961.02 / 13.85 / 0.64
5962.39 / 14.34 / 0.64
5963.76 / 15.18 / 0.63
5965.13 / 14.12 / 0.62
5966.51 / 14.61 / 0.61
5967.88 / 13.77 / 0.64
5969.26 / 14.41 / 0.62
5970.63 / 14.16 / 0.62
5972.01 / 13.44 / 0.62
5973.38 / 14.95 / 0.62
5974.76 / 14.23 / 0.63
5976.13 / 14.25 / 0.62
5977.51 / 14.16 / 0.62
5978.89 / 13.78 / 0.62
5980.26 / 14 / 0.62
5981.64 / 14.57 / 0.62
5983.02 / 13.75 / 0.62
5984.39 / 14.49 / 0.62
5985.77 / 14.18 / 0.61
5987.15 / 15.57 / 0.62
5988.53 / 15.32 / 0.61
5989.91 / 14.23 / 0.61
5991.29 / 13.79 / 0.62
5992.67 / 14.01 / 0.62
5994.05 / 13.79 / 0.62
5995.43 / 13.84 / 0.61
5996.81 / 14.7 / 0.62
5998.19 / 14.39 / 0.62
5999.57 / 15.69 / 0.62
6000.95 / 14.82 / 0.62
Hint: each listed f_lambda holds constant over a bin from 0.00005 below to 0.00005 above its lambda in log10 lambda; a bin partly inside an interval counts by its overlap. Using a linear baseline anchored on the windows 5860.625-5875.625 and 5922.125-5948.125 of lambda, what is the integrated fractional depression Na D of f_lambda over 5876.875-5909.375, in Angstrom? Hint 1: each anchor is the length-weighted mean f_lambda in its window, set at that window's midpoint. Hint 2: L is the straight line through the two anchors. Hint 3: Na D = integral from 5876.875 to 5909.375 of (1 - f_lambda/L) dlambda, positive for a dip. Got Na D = 3.5 Angstrom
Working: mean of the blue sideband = 15.1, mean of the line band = 13.1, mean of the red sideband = 14.1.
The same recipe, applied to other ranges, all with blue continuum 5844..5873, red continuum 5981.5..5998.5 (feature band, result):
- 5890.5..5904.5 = 2.0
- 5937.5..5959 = 0.3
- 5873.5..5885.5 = 0.5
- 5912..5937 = 0.9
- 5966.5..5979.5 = 0.2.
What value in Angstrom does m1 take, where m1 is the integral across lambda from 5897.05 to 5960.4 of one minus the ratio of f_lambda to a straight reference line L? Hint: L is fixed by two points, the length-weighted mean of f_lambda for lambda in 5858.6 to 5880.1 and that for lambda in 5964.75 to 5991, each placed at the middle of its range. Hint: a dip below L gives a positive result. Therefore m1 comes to 2.1 Angstrom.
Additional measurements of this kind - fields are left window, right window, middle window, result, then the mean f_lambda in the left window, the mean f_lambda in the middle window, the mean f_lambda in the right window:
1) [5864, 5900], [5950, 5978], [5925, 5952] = -0.15 Angstrom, 13.7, 14.2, 14.3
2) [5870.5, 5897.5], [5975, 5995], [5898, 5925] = -0.59 Angstrom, 13.3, 13.8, 14.3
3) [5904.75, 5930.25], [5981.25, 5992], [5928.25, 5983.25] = 0.17 Angstrom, 14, 14.2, 14.5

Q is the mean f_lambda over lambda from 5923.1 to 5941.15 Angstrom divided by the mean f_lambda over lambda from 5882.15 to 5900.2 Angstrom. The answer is 1.13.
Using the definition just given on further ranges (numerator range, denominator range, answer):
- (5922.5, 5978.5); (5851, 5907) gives 1.03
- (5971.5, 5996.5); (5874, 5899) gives 1.09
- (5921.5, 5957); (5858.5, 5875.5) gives 0.95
